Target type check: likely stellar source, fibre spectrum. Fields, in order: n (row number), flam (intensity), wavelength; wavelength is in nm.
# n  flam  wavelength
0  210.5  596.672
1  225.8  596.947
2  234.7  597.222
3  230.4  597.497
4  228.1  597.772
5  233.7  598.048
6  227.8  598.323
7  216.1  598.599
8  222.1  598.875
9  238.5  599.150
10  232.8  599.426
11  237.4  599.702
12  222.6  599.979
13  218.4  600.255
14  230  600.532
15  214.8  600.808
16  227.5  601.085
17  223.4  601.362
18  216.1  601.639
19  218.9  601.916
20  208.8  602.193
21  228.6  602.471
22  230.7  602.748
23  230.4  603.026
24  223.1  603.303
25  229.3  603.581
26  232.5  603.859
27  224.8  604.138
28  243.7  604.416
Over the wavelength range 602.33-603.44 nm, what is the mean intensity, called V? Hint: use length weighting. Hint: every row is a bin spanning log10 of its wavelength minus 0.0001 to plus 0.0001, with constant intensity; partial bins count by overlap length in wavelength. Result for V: 228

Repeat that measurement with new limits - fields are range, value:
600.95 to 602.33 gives 219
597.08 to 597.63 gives 233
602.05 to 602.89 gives 223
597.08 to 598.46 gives 231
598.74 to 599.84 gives 233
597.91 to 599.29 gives 228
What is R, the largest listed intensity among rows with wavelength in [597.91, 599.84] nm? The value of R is 238.5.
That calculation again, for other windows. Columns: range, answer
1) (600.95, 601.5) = 227.5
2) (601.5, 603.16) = 230.7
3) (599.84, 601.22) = 230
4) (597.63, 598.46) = 233.7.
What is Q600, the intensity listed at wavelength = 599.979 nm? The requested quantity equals 222.6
